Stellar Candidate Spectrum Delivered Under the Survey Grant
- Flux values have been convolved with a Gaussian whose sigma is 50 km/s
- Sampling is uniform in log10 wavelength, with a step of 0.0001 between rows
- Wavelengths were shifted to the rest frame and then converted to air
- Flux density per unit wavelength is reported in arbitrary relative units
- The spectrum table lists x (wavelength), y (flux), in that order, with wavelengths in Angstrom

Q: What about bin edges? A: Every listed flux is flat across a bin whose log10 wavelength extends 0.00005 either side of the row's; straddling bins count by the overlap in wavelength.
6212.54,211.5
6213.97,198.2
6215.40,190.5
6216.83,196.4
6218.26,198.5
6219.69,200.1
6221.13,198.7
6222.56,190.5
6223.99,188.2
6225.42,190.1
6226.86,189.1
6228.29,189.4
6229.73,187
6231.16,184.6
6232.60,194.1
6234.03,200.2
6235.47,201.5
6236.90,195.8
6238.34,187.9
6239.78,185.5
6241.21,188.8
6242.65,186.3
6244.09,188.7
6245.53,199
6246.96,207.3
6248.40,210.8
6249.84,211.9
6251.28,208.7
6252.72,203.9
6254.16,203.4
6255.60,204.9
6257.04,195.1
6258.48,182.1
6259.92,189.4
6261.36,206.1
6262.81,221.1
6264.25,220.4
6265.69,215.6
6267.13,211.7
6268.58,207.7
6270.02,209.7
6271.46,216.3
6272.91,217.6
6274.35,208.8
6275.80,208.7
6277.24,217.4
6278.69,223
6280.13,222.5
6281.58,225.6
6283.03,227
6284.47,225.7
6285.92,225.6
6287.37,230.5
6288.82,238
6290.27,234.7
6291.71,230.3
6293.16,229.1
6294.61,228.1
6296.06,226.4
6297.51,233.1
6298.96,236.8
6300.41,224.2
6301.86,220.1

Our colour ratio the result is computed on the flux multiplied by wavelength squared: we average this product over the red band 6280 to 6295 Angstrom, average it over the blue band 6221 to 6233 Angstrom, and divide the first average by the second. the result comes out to 1.23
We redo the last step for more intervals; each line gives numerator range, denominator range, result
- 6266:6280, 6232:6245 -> 1.13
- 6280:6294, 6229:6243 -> 1.22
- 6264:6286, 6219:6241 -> 1.15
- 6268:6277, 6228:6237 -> 1.11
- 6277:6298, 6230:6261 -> 1.17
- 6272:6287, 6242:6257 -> 1.10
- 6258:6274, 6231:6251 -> 1.07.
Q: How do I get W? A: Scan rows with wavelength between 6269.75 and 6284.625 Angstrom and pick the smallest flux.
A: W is 208.7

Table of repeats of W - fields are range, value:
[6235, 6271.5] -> 182.1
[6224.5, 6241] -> 184.6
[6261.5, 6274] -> 207.7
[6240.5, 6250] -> 186.3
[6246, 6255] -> 203.4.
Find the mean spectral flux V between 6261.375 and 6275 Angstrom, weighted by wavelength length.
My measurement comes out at 214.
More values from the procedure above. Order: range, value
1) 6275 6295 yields 226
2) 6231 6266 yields 200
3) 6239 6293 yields 211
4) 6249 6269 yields 206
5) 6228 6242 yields 191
